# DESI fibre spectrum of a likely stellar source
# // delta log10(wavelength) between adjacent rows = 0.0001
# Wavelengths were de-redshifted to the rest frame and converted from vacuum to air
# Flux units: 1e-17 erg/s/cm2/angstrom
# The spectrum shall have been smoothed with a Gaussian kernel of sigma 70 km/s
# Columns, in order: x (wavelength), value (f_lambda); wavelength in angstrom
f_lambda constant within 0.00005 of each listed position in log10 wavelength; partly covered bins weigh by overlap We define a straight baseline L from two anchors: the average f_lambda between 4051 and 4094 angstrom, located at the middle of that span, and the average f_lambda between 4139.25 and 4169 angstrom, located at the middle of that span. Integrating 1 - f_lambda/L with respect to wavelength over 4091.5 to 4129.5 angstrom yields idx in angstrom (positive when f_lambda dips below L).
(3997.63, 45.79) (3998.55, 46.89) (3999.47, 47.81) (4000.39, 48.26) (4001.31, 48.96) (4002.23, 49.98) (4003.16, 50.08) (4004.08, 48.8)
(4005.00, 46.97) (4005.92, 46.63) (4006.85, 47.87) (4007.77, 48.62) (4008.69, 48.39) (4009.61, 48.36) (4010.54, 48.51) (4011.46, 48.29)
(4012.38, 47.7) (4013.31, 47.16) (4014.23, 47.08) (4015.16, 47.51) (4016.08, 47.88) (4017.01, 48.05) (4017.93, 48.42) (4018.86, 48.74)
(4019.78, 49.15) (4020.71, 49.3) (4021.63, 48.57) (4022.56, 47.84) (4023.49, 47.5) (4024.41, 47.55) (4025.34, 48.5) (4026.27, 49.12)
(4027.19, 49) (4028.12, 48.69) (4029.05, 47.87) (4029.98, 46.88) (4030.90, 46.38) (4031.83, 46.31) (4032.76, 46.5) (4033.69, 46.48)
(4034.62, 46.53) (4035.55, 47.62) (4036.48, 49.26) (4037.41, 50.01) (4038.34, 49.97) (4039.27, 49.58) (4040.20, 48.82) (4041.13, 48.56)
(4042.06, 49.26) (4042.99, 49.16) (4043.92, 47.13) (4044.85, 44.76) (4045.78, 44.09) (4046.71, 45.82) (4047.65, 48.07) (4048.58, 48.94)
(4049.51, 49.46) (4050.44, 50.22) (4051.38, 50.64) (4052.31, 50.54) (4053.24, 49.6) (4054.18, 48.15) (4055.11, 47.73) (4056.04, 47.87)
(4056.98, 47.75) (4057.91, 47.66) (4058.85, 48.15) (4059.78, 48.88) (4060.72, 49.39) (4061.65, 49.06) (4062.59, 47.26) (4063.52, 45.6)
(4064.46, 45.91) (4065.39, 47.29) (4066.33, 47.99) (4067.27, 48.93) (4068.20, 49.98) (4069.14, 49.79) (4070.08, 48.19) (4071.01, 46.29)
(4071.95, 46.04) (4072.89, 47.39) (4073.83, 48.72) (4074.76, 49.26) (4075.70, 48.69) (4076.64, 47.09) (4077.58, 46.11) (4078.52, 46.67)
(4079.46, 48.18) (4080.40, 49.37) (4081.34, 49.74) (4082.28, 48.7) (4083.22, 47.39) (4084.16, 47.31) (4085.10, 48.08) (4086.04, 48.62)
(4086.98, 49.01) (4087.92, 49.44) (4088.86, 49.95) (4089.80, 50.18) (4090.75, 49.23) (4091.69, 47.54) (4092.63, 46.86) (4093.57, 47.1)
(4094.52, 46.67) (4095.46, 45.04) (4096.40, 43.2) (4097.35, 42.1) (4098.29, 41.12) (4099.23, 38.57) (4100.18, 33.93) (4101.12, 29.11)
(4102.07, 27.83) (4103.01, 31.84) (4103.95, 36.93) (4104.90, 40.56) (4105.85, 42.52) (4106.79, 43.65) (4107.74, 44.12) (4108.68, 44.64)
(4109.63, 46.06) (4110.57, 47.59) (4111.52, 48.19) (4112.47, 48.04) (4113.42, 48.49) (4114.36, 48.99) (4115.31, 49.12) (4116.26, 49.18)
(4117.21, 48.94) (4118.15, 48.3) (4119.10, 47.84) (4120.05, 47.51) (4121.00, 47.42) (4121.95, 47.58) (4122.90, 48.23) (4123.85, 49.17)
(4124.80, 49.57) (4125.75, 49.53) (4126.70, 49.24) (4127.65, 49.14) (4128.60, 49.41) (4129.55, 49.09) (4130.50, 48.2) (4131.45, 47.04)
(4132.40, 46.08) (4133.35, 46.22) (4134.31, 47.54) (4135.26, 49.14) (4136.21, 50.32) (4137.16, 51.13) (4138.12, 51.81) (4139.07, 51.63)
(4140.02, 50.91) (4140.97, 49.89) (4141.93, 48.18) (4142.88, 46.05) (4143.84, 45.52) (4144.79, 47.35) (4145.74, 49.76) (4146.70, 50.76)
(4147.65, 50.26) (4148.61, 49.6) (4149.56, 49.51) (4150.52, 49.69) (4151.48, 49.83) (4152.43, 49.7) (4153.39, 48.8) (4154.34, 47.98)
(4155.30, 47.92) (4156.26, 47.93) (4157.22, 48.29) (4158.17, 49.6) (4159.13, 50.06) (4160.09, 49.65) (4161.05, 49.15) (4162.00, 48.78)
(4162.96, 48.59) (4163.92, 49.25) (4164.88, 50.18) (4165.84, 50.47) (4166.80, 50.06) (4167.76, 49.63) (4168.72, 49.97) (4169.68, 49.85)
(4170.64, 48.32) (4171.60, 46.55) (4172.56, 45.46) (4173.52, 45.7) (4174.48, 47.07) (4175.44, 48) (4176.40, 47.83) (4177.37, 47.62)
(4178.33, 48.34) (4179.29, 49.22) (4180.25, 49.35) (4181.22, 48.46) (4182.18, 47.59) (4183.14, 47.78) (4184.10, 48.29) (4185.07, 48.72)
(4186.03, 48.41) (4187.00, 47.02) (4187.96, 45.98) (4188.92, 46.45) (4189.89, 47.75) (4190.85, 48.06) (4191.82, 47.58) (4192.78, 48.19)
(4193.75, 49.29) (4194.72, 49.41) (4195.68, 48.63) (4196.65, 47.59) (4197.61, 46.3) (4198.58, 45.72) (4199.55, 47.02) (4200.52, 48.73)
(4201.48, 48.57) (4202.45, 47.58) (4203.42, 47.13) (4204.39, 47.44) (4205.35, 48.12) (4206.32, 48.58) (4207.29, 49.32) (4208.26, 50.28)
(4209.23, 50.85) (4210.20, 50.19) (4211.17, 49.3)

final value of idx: 3.0 angstrom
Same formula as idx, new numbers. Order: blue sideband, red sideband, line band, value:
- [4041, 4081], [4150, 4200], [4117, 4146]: -0.2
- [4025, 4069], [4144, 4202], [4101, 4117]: 1.7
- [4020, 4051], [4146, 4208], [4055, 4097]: 0.2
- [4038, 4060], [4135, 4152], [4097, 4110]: 2.7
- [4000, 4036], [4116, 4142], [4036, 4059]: -0.1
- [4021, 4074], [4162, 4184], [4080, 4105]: 2.2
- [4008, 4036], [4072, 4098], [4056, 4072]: -0.1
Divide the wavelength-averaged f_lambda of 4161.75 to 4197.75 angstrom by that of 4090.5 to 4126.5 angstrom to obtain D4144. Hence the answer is 1.1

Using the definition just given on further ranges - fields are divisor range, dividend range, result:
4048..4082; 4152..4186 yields 1.01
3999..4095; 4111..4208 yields 1.01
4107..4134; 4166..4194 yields 1.00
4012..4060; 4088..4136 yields 0.95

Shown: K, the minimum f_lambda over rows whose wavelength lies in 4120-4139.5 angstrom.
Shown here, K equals 46.08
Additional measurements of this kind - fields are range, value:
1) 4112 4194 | 45.46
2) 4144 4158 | 47.35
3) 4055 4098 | 42.1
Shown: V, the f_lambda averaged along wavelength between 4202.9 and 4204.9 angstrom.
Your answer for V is 47.4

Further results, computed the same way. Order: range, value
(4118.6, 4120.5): 47.6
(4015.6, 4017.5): 48.1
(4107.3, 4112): 46.2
